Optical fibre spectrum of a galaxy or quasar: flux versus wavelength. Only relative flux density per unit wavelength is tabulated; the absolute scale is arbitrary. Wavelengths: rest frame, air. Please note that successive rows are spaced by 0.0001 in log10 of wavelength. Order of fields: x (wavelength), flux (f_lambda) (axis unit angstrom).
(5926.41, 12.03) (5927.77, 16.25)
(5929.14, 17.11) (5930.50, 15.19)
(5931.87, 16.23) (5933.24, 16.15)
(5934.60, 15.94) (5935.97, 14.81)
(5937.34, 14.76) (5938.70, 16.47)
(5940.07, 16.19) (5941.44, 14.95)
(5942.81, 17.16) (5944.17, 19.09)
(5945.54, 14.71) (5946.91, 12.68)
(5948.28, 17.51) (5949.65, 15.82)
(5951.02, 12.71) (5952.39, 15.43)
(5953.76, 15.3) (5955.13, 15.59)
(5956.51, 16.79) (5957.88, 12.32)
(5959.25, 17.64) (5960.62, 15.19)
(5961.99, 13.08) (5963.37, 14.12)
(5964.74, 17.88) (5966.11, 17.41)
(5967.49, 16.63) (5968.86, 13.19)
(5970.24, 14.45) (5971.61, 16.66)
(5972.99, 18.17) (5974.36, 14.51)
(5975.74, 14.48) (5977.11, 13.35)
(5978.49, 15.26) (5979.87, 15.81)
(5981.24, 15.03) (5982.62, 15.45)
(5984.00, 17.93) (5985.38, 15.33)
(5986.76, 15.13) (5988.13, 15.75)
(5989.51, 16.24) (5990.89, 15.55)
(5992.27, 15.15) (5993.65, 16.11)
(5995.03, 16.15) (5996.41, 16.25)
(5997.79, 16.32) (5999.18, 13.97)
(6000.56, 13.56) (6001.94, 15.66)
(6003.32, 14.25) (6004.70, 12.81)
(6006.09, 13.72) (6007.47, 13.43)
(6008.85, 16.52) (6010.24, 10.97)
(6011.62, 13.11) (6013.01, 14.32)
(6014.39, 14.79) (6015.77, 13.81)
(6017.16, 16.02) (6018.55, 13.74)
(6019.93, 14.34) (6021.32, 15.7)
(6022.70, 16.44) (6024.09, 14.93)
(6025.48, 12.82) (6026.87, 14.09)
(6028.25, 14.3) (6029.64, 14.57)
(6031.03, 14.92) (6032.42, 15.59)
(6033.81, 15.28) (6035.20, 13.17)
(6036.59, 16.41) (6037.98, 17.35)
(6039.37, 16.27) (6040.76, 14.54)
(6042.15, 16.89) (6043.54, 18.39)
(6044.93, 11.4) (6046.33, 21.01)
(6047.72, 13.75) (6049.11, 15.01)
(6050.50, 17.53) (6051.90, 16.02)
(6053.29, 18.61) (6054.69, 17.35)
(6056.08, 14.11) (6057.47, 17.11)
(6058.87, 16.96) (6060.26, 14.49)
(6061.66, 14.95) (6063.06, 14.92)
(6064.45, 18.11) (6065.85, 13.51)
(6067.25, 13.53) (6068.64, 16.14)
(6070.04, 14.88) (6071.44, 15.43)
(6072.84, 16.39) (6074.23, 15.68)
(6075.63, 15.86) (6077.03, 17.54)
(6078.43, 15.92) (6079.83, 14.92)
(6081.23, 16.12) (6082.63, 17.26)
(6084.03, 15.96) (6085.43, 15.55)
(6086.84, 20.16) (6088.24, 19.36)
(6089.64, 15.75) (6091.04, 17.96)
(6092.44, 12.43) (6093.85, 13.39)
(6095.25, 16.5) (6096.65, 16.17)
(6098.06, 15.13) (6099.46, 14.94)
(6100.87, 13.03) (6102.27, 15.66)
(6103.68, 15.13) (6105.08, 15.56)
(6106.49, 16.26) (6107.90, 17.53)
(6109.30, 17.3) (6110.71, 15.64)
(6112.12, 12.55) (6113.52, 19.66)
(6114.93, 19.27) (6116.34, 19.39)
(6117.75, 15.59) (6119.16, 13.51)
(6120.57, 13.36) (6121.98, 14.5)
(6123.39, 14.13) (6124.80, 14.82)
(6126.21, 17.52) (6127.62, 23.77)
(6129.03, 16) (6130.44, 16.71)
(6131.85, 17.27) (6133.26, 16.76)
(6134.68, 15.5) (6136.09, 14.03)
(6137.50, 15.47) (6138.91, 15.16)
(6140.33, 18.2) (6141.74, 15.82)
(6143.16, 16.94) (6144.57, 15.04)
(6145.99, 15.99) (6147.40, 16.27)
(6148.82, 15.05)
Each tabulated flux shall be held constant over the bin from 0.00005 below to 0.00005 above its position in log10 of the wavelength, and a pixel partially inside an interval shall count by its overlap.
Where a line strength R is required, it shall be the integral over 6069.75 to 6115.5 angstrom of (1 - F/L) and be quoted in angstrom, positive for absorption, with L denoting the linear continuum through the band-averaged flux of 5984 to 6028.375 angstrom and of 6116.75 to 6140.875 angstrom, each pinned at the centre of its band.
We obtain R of -1.2 angstrom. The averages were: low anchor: 14.8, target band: 16.1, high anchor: 16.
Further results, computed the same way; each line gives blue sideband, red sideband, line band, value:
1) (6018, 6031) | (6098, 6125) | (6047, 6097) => -2.66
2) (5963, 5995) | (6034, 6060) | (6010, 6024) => 1.31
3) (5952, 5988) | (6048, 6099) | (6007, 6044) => 2.00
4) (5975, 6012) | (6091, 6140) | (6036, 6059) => -1.50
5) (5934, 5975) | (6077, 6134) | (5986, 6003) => 0.31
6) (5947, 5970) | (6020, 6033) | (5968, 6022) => 0.30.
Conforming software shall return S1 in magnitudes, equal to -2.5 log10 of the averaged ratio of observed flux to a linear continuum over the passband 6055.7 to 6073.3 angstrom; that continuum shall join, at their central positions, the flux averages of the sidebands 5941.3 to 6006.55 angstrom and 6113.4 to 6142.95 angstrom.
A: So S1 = 0.04 mag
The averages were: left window 15.4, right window 16.4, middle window 15.4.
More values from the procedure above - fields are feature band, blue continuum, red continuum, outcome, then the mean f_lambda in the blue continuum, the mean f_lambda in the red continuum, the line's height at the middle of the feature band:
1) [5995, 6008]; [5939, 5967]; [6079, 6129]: 0.09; 15.6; 16.2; 15.8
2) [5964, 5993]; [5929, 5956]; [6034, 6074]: 0.00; 15.7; 15.9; 15.7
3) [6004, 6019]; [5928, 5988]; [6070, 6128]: 0.14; 15.6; 16.1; 15.8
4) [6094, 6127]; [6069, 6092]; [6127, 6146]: 0.05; 16.5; 16.6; 16.6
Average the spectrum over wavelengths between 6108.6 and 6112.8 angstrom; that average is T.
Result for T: 15.2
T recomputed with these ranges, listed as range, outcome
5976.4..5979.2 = 14.3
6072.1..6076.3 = 16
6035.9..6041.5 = 16.2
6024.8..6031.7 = 14.1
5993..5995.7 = 16.1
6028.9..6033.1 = 15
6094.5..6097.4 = 16.3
